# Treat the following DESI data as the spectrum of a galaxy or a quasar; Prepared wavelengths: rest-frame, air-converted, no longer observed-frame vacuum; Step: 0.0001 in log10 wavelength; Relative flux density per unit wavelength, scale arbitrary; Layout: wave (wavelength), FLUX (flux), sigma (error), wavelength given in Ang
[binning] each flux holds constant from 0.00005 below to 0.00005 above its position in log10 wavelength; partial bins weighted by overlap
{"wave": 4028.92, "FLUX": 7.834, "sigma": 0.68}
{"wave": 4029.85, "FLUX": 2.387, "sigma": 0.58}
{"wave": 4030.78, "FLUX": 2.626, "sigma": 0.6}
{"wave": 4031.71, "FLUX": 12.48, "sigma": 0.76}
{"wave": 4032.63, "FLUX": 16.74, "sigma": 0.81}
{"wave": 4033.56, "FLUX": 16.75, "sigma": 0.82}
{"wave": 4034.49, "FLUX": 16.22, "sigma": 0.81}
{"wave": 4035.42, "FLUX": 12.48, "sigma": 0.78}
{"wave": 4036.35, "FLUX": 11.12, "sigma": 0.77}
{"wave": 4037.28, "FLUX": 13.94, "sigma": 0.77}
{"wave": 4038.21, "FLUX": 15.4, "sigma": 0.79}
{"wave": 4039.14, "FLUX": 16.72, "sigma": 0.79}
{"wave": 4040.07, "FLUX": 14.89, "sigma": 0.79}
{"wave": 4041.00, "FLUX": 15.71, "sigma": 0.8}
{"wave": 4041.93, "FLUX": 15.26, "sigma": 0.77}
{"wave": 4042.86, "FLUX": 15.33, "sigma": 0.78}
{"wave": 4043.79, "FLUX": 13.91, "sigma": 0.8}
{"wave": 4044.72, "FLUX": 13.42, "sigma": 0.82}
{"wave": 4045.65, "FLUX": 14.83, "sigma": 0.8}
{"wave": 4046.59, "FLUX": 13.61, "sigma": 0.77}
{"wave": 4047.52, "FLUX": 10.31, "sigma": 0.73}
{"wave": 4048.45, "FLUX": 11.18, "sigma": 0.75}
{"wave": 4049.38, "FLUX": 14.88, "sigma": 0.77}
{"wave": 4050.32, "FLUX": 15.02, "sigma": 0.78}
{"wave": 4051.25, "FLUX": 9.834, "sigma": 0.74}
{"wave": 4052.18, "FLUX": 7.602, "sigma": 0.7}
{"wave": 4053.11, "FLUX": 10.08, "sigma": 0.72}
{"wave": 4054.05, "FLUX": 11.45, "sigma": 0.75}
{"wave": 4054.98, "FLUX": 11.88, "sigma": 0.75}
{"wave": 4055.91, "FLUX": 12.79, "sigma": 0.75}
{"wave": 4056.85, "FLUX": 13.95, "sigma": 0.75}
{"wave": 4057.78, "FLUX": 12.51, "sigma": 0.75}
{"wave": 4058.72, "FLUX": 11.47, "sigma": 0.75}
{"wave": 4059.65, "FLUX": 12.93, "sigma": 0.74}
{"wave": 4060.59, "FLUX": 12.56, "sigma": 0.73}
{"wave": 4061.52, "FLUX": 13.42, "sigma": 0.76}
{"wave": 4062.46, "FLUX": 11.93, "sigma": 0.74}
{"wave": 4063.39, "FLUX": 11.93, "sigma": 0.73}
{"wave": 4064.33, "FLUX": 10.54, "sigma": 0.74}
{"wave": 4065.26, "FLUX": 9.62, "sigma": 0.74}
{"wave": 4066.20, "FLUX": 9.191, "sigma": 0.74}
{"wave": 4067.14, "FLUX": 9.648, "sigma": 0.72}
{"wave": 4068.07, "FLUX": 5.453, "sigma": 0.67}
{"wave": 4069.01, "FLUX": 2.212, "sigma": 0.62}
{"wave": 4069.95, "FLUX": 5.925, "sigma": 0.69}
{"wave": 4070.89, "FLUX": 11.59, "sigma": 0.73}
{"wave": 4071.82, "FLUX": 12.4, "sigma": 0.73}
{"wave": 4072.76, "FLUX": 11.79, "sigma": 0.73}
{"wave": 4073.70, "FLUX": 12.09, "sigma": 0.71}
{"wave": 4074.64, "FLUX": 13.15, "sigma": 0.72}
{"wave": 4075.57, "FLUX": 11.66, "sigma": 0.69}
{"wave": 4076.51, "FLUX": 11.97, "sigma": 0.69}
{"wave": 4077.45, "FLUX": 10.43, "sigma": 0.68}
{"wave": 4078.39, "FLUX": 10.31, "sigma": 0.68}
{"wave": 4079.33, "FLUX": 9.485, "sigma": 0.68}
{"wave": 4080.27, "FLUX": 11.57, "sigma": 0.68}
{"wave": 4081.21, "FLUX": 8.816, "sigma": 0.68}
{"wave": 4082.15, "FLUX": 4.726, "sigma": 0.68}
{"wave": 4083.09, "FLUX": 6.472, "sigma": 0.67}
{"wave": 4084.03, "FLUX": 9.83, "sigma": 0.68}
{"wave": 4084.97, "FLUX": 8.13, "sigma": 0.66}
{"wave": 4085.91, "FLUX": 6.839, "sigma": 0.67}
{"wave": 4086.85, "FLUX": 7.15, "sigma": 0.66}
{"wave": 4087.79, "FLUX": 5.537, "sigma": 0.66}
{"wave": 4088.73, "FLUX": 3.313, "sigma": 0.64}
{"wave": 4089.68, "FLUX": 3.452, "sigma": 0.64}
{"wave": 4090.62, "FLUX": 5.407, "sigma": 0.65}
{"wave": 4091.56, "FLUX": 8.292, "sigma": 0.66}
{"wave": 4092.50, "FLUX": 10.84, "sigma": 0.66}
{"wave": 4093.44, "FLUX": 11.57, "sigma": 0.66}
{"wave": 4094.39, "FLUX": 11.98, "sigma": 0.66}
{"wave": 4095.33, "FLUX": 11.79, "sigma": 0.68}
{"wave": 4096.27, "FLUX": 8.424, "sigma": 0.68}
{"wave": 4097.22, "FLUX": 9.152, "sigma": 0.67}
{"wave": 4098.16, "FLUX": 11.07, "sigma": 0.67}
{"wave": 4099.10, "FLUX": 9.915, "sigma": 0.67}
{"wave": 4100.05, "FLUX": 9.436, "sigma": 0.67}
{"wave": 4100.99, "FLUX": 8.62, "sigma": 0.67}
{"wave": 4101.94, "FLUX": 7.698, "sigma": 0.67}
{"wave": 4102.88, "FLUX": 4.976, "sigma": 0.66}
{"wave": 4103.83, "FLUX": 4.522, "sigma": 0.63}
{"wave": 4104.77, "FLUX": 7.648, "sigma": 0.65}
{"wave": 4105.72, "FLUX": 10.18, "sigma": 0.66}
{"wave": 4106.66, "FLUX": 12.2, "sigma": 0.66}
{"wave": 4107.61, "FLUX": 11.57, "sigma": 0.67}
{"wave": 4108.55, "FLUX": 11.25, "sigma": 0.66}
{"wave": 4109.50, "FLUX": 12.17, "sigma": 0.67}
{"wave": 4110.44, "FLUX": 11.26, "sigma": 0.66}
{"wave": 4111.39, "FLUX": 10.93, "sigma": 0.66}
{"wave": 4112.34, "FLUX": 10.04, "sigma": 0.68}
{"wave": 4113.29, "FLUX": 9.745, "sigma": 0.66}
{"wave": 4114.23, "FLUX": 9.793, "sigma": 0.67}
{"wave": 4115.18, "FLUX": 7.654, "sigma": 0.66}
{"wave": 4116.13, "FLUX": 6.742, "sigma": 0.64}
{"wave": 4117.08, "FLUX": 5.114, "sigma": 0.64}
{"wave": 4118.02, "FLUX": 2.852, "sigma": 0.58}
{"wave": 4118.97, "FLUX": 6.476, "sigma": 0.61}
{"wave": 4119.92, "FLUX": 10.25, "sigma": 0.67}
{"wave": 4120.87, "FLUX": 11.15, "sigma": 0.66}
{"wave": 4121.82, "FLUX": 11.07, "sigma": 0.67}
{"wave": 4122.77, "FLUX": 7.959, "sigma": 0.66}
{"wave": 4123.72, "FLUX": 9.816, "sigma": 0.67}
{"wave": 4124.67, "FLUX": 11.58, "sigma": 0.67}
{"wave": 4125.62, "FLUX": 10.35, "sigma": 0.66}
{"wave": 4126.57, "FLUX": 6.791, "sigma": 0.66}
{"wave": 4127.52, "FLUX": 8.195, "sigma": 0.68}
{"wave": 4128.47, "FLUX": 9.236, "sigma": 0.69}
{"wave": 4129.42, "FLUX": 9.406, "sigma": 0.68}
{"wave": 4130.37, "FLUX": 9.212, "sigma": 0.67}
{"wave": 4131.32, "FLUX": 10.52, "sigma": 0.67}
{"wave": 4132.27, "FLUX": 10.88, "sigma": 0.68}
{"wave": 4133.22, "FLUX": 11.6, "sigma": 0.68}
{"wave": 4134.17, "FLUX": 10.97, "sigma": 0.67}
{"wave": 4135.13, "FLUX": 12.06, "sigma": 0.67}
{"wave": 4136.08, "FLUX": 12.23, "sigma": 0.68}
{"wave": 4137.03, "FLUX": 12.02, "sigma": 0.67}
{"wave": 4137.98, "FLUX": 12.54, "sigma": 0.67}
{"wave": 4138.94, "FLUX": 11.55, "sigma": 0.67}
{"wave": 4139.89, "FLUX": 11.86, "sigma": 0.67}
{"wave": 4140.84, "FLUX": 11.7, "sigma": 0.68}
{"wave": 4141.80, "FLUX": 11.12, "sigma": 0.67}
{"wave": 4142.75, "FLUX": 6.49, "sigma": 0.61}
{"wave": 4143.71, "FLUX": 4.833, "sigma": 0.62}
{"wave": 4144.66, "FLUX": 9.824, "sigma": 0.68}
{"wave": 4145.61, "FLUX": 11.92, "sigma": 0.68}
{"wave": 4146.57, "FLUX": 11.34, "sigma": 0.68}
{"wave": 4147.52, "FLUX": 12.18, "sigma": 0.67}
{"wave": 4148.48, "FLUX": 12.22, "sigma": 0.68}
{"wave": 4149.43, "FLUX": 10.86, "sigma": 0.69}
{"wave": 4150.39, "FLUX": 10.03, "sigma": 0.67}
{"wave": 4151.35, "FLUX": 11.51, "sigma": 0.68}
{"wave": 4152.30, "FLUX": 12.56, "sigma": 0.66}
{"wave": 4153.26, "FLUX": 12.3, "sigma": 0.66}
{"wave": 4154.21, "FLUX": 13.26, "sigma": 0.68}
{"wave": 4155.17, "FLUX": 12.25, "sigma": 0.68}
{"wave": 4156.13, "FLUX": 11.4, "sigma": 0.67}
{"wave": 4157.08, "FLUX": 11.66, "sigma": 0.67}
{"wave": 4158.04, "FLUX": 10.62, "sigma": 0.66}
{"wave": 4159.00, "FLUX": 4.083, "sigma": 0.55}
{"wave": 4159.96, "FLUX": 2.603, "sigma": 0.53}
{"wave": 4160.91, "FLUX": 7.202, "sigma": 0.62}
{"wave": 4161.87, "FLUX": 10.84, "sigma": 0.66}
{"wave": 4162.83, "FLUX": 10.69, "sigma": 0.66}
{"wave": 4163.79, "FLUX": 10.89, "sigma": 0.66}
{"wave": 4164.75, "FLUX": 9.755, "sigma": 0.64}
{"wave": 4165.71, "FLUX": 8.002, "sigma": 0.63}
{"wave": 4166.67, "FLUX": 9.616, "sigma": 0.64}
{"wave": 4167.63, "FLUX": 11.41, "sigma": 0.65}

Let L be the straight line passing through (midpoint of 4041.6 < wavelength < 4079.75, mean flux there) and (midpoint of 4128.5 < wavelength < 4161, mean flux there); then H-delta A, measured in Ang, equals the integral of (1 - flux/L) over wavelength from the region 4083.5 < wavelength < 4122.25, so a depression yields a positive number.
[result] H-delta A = 8.1 Ang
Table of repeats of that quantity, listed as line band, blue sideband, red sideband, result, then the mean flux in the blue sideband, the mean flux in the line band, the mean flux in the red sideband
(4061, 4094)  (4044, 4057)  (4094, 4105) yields 4.1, 12.2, 9.06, 8.77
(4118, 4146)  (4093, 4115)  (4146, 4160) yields 1.1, 9.79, 9.99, 10.8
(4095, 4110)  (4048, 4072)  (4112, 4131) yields -0.1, 10.8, 9.4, 8.68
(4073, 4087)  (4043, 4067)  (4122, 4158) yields 2.5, 12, 9.6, 10.7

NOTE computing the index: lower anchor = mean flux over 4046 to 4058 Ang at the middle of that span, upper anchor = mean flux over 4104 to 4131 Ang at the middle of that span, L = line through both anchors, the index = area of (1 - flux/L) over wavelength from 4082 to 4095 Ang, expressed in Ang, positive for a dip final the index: 3.6 Ang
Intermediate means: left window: 11.9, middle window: 7.51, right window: 9.26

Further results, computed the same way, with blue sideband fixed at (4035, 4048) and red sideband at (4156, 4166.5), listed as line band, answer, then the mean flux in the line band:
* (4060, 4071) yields 3.0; 9.46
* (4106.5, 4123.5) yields 2.5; 9.3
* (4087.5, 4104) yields 4.9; 8.2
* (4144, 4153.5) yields -2.0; 11.3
